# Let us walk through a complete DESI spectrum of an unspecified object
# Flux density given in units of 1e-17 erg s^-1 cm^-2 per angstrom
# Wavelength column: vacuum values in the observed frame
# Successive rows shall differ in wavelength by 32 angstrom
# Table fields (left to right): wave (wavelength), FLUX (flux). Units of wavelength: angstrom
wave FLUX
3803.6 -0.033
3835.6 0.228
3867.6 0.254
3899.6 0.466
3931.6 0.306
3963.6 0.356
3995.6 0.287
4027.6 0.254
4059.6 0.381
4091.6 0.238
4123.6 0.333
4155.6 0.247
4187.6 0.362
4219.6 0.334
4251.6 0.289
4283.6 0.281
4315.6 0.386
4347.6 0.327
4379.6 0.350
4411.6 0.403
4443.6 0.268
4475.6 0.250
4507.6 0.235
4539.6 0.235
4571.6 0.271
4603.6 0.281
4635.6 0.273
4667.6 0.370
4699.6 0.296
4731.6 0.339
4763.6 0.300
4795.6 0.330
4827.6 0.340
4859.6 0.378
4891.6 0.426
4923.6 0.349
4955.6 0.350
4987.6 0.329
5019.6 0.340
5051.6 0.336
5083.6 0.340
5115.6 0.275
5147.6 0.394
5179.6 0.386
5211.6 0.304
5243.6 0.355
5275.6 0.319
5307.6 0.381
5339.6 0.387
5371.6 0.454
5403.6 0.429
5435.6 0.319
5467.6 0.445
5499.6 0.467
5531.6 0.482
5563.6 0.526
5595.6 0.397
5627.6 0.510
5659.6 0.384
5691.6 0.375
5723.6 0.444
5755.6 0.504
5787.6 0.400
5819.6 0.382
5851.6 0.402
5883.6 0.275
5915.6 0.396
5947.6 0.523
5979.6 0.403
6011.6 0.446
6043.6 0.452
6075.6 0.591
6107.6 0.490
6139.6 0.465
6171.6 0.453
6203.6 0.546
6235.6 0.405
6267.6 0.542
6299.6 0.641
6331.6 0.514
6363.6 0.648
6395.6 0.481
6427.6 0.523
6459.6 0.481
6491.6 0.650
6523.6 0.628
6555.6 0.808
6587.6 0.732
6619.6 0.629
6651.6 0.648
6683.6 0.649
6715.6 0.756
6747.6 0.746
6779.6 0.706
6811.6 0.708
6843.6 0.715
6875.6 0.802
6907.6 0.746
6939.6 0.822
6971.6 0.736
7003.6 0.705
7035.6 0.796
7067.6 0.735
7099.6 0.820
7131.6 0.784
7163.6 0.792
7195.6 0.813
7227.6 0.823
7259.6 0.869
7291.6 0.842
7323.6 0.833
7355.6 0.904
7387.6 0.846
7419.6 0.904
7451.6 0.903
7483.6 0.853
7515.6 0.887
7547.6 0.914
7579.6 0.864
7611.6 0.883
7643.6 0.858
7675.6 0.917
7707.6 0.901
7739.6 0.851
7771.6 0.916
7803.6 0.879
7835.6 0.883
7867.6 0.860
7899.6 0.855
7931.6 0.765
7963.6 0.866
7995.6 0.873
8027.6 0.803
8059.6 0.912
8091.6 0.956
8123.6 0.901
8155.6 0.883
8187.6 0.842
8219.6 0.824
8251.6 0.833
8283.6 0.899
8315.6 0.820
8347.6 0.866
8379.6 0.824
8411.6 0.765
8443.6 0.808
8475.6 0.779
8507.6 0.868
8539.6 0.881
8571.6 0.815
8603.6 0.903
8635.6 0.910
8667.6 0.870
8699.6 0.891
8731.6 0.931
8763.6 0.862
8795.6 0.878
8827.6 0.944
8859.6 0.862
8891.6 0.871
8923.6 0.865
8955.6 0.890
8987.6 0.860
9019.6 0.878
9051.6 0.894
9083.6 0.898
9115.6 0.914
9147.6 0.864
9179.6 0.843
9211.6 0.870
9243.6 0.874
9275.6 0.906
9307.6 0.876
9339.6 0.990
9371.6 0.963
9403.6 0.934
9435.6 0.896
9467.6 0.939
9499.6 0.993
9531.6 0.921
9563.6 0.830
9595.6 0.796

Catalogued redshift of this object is 0.63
